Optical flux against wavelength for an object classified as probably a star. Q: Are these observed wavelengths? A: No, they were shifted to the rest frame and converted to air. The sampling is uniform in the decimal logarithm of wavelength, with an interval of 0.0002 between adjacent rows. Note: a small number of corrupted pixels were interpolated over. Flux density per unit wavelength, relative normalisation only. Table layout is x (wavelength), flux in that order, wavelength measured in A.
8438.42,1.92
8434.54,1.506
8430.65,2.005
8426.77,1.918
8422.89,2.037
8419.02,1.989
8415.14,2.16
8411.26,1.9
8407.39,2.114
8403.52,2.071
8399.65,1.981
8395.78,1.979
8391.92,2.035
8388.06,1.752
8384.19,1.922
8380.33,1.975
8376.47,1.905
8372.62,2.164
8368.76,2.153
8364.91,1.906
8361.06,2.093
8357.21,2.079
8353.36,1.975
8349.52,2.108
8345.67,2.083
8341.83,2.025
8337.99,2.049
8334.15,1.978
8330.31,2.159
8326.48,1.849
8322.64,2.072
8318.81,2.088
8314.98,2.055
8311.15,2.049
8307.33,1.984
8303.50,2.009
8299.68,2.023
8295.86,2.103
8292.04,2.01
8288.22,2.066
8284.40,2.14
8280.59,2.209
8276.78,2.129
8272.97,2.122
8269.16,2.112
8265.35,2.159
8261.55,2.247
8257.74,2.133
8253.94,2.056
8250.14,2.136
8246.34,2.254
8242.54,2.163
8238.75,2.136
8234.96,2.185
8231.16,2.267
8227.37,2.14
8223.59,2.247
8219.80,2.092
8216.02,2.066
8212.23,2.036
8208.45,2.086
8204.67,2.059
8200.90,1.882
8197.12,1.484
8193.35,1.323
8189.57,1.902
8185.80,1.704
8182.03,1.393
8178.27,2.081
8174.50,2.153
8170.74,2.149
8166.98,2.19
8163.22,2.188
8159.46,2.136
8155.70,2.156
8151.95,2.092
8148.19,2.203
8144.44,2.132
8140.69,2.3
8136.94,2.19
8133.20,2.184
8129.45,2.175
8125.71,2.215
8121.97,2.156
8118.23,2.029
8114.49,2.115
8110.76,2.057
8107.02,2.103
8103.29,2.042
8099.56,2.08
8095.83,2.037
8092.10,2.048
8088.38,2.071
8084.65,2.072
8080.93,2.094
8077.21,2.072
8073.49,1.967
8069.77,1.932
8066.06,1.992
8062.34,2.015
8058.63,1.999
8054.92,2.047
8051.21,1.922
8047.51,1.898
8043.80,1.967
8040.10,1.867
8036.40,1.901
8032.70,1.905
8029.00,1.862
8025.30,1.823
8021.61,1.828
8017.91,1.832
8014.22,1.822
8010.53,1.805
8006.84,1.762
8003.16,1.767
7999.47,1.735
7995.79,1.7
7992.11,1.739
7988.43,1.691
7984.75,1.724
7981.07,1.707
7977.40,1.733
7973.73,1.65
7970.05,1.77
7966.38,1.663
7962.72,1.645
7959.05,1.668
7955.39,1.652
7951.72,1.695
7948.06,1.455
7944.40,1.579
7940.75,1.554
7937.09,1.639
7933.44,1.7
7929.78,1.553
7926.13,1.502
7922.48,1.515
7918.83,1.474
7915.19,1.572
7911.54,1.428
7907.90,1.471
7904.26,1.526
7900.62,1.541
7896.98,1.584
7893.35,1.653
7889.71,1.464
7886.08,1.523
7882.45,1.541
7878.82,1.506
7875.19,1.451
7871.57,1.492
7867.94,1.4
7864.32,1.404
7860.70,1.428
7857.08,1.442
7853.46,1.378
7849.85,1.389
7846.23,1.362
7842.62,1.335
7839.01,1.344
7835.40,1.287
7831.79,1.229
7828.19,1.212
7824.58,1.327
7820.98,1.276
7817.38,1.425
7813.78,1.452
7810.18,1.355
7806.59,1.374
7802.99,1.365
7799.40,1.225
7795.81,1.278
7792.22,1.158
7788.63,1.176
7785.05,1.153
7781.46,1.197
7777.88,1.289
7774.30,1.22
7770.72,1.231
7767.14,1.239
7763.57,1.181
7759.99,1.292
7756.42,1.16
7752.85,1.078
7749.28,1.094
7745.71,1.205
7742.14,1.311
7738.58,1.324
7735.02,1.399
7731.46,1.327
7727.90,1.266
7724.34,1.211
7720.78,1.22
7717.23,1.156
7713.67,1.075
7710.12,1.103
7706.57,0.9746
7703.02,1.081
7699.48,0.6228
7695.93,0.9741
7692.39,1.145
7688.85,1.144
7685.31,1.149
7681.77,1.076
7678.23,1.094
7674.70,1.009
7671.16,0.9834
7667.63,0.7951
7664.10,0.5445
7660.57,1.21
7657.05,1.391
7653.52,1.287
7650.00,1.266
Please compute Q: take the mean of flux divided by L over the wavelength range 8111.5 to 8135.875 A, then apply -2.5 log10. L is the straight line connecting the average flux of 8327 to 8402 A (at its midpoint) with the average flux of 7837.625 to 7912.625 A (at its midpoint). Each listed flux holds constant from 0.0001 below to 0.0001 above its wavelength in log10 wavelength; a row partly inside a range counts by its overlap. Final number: -0.23 mag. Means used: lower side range 1.46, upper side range 2.01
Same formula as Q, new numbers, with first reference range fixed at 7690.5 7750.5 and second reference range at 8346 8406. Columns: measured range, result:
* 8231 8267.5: -0.18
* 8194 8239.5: -0.13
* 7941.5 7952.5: -0.09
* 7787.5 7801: 0.03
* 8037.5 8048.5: -0.21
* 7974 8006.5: -0.15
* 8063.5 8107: -0.25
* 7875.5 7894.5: -0.12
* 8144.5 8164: -0.24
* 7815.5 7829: -0.03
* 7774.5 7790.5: 0.02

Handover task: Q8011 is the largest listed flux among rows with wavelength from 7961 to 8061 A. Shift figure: 2.047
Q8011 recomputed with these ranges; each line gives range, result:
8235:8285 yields 2.254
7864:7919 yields 1.653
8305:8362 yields 2.159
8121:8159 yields 2.3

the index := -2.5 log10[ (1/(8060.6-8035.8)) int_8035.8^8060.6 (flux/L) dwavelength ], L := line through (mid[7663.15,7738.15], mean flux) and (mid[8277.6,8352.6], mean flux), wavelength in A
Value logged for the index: -0.19 mag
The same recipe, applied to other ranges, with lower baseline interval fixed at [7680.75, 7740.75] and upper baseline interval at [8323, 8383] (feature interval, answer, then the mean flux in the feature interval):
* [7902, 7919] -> -0.06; 1.5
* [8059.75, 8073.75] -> -0.21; 1.98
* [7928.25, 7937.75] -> -0.13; 1.63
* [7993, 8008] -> -0.13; 1.74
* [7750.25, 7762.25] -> 0.02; 1.17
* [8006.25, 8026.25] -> -0.16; 1.81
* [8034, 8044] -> -0.19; 1.9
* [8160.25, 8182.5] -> -0.17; 2.07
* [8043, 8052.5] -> -0.20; 1.93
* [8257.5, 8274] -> -0.13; 2.16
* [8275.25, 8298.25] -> -0.09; 2.11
